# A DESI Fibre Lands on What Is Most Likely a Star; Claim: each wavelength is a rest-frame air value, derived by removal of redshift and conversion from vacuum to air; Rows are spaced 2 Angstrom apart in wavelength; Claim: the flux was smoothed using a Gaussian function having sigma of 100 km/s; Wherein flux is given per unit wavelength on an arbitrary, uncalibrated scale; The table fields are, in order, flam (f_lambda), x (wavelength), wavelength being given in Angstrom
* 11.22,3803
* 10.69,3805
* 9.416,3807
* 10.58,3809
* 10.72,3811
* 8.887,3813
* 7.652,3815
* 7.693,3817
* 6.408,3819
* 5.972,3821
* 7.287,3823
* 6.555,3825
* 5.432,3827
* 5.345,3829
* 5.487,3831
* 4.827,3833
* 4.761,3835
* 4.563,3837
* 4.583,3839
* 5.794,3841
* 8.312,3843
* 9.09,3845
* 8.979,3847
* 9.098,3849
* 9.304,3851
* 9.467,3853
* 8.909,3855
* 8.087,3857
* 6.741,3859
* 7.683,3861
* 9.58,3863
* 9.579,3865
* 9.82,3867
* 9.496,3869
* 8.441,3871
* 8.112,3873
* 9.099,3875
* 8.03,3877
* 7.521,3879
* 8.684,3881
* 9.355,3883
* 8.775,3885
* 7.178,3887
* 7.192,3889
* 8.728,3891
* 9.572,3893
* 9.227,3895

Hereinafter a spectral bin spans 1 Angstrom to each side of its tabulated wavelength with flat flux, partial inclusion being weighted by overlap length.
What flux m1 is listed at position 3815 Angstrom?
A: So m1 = 7.652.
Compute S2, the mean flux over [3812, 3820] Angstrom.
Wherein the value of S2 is 7.66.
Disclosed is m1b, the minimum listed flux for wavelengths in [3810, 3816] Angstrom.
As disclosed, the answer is 7.652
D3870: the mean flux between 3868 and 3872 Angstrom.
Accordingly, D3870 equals 8.97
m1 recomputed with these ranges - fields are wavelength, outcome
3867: 9.82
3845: 9.09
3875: 9.099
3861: 7.683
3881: 8.684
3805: 10.69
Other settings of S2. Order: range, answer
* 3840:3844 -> 7.05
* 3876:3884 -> 8.4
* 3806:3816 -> 9.45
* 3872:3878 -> 8.41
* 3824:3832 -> 5.7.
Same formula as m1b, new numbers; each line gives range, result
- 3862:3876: 8.112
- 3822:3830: 5.345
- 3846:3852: 8.979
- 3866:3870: 9.496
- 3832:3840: 4.563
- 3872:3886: 7.521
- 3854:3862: 6.741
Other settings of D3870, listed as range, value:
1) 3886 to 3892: 7.7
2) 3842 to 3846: 8.7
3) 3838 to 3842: 5.19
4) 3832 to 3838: 4.72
